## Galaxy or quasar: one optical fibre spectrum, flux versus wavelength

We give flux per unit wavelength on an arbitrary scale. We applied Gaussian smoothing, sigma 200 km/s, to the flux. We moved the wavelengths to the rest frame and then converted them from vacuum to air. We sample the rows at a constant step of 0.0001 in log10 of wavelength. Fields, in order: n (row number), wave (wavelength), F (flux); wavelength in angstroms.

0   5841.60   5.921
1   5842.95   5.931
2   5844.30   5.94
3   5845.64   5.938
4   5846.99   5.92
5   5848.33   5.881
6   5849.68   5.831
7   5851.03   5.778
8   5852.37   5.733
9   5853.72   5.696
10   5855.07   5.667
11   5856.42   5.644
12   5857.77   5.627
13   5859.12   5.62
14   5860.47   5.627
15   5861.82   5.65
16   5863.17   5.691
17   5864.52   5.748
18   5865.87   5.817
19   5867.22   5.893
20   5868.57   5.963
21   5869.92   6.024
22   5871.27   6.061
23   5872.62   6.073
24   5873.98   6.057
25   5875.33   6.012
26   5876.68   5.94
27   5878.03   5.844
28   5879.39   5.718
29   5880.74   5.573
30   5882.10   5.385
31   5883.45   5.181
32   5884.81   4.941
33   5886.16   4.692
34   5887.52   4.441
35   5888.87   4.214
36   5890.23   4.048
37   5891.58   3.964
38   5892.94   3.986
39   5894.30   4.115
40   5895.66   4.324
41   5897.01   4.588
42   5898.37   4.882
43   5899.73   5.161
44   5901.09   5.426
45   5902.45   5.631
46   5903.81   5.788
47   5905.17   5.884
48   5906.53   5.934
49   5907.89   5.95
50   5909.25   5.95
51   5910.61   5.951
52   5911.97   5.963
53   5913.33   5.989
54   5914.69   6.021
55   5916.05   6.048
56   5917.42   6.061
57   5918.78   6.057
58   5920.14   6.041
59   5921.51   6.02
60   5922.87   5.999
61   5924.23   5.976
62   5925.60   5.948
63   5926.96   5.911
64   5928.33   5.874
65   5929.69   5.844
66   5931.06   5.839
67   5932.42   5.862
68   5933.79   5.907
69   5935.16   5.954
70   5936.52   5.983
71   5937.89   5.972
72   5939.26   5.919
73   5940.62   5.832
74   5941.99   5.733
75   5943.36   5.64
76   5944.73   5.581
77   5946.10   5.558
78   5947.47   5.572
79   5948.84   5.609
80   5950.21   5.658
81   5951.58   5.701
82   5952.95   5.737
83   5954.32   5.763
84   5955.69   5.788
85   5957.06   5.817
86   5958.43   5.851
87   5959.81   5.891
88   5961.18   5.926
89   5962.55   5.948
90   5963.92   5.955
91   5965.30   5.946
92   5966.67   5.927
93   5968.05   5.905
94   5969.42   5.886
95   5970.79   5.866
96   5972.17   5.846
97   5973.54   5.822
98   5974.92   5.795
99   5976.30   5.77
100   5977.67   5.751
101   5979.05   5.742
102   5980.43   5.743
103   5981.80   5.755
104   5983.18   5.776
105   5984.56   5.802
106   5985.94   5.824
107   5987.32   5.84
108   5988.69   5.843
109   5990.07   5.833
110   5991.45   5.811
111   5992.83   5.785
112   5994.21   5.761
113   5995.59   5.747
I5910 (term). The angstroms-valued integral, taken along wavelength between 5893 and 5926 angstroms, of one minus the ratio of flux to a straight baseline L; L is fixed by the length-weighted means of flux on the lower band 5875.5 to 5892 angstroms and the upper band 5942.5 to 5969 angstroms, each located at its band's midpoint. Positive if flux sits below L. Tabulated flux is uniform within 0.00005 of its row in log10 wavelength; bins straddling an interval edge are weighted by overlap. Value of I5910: -1.9 angstroms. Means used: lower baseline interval 5.04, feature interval 5.62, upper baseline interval 5.78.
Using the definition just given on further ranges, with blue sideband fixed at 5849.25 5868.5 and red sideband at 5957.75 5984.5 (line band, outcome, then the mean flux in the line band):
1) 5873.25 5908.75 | 3.8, 5.15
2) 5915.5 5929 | -0.5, 5.99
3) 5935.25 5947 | 0.1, 5.78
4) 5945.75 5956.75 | 0.3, 5.68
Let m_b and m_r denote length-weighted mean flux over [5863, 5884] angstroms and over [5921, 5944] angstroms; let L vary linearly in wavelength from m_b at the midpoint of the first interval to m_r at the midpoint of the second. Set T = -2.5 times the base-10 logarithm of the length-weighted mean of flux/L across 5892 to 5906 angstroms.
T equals 0.18 mag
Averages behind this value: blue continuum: 5.82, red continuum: 5.9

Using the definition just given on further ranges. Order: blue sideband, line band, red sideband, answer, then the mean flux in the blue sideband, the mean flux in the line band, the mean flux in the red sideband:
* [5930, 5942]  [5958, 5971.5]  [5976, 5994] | -0.014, 5.9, 5.91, 5.79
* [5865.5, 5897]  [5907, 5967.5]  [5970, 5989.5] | -0.063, 5.21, 5.87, 5.8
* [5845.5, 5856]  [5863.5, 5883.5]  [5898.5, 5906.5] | -0.028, 5.79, 5.84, 5.56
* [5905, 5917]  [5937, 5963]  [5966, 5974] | 0.027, 5.97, 5.76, 5.88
